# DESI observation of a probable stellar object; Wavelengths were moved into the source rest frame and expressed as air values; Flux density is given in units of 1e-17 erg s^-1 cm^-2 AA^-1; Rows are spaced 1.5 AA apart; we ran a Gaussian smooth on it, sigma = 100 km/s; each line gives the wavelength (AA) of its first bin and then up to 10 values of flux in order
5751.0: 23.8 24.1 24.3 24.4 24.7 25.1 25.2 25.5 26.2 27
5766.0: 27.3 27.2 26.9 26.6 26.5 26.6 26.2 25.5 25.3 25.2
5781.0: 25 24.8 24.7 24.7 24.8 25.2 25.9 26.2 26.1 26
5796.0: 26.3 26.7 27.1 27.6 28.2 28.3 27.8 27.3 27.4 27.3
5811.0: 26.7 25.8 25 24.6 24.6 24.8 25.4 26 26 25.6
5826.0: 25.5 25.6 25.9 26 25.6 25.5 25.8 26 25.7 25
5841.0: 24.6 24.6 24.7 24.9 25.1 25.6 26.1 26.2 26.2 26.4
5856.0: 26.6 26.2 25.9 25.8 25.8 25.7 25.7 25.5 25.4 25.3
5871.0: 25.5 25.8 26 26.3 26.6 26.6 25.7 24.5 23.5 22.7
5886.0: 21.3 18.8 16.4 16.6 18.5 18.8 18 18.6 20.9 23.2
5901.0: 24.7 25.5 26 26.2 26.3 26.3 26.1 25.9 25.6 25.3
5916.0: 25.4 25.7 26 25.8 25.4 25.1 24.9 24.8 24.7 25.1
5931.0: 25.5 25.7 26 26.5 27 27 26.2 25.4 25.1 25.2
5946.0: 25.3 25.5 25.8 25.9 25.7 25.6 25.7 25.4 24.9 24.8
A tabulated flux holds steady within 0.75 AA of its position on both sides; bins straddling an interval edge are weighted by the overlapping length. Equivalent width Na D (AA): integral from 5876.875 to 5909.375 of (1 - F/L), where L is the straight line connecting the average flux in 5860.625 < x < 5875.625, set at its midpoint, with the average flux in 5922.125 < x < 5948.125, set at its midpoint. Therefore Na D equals 4.0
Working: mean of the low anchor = 25.7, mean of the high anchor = 25.6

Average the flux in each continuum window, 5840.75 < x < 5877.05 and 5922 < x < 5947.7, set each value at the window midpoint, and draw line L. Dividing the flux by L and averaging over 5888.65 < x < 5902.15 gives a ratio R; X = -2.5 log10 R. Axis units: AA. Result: 0.28 mag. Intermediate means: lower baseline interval 25.7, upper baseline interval 25.6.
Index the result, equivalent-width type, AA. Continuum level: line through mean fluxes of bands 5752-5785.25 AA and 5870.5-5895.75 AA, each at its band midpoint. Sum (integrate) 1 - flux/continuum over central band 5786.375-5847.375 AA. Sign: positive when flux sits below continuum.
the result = -4.15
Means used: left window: 25.6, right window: 22.4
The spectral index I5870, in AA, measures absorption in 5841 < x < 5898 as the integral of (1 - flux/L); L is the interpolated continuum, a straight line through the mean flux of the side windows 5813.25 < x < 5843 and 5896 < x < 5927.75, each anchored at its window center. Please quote 2.79 AA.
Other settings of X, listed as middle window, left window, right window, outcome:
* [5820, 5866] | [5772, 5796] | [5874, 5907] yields -0.08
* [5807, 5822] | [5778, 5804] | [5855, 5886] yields 0.00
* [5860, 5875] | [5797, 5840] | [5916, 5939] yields 0.01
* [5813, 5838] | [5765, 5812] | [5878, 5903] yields -0.04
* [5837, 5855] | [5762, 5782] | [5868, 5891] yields -0.04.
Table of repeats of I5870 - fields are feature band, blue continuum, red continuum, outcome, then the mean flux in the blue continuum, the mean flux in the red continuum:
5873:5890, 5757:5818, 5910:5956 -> 1.57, 26.1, 25.6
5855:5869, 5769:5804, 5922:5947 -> -0.01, 26.1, 25.6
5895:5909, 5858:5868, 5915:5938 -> 0.99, 25.7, 25.6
